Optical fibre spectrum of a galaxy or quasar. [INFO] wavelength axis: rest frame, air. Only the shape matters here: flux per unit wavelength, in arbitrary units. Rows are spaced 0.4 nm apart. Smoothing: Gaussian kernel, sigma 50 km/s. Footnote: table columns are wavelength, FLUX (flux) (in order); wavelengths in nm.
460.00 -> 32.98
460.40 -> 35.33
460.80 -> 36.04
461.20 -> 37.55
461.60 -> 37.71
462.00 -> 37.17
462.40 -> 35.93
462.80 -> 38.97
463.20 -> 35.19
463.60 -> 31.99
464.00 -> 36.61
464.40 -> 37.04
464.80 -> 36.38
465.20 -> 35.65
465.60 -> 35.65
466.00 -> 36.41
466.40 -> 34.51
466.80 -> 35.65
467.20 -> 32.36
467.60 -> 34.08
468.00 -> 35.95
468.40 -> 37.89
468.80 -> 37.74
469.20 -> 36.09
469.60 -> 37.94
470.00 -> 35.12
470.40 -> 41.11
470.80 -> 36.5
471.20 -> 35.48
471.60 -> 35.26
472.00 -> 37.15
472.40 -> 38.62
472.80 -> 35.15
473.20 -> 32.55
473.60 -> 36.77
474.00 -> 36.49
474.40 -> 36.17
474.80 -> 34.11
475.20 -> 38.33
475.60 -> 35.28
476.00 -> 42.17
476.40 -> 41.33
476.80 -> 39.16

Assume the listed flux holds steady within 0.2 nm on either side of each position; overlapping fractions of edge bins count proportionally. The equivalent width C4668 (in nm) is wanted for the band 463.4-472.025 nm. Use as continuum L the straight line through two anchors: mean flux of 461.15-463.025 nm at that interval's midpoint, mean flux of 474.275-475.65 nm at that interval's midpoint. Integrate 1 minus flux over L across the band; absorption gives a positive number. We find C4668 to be 0.19 nm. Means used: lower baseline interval 37.4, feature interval 36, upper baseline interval 36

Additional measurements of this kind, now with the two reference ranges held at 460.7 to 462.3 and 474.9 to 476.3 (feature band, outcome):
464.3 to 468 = 0.22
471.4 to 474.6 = 0.18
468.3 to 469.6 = 0.02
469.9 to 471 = 0.00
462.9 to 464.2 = 0.08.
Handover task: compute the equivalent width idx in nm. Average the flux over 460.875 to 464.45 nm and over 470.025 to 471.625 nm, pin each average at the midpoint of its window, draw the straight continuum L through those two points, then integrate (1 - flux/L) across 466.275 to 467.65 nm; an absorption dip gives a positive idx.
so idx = 0.10 nm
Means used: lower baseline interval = 36.4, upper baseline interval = 37.1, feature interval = 34.1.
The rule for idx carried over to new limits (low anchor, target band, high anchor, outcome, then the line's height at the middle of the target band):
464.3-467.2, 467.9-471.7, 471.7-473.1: -0.084 nm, 36.2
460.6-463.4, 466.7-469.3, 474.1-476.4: 0.108 nm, 37.2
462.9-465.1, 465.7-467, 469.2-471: 0.029 nm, 36.3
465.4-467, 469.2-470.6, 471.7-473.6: -0.078 nm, 35.8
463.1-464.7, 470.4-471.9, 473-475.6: -0.041 nm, 35.6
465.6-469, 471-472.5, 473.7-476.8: 0.013 nm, 36.8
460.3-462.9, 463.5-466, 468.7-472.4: 0.081 nm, 37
